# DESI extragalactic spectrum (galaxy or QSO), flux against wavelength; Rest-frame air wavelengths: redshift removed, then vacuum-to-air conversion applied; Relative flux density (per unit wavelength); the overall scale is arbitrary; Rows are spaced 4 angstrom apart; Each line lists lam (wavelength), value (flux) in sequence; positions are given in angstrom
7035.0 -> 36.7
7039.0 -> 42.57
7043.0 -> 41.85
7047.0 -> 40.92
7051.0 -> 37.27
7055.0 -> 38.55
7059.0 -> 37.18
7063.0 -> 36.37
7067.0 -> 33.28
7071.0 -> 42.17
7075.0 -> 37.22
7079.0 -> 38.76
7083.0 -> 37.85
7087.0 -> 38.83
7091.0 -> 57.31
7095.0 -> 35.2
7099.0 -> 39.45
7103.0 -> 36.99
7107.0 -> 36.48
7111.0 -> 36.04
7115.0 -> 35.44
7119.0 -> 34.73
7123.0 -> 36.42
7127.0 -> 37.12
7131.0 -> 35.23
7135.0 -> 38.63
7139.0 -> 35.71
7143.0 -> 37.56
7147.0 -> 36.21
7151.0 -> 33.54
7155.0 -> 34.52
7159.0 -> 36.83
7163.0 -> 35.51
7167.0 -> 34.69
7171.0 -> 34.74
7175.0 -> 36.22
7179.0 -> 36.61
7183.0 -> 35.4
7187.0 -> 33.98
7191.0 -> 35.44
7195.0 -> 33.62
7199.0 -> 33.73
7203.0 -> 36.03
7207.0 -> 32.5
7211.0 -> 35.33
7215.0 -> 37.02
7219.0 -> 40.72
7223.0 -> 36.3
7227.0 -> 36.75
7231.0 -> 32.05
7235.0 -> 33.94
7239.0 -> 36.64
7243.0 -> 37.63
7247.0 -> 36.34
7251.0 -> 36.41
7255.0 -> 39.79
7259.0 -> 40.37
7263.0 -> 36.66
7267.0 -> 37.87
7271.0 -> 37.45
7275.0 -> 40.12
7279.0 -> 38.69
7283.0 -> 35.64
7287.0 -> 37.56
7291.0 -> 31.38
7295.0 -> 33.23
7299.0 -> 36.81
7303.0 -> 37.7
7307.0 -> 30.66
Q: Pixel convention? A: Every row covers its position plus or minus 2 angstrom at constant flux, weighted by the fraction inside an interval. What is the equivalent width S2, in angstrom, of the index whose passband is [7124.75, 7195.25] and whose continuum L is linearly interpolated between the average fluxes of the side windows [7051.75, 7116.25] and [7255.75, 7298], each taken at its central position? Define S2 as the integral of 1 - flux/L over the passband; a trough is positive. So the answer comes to 4.2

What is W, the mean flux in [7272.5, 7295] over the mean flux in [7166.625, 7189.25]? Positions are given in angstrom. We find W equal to 1.0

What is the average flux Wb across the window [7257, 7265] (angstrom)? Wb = 38.5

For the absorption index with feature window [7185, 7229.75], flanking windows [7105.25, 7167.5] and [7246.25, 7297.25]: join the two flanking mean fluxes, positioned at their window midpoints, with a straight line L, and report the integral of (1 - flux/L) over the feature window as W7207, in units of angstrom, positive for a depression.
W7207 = 1.2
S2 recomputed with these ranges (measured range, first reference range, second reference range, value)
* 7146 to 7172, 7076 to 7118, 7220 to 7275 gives 2.1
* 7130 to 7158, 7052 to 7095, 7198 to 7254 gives 1.4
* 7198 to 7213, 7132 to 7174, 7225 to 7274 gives 0.8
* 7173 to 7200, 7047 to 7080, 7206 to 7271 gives 1.5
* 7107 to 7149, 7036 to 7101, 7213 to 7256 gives 2.4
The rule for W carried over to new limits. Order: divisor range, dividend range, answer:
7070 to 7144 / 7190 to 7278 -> 0.96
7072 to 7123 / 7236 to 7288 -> 0.98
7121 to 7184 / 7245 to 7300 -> 1.03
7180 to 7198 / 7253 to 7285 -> 1.11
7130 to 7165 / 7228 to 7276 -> 1.03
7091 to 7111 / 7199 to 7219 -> 0.91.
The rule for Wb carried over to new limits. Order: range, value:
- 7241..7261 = 38.1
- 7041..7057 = 39.6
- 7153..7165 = 35.6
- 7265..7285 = 38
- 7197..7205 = 34.9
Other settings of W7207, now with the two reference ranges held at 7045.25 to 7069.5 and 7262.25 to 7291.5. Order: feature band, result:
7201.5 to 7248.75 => 1.7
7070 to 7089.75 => -1.2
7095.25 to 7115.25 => 0.2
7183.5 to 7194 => 0.7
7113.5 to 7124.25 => 0.5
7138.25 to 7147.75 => 0.2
